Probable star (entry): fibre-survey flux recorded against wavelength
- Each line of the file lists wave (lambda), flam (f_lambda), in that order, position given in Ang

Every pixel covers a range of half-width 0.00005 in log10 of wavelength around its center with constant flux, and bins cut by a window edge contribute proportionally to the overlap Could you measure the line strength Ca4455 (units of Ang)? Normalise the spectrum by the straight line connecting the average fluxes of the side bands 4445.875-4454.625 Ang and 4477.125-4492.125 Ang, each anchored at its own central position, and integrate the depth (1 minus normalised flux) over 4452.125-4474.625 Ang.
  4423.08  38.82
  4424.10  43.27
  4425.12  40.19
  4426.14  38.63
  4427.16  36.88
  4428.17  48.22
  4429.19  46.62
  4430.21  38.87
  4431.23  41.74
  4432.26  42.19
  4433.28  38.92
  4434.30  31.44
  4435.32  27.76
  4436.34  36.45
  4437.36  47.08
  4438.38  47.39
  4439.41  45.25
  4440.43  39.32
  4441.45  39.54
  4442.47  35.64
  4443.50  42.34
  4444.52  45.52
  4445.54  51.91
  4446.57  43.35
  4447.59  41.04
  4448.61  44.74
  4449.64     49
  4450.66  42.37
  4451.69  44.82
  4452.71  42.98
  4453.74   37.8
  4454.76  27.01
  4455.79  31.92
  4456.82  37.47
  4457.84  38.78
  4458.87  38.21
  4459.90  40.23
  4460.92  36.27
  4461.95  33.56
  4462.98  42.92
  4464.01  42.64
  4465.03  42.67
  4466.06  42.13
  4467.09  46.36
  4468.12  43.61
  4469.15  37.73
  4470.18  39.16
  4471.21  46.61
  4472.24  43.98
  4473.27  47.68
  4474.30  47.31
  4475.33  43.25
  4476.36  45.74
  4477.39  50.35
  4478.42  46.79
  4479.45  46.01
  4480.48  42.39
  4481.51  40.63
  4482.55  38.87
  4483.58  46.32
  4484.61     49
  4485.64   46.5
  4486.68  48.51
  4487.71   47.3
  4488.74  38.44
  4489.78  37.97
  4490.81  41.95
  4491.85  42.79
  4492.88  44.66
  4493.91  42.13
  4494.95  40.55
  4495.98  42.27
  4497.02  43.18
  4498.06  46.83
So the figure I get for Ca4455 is 1.57 Ang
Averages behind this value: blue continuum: 42.7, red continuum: 44.2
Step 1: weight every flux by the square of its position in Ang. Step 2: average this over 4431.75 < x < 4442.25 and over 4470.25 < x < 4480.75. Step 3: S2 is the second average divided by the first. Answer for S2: 1.18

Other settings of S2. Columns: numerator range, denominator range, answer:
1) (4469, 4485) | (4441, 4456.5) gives 1.09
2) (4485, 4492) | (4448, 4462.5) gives 1.13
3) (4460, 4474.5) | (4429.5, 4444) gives 1.08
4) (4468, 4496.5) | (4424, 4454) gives 1.07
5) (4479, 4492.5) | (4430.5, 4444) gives 1.13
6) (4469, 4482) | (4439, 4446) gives 1.06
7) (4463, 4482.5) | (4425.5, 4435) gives 1.12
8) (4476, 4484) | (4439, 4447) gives 1.06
